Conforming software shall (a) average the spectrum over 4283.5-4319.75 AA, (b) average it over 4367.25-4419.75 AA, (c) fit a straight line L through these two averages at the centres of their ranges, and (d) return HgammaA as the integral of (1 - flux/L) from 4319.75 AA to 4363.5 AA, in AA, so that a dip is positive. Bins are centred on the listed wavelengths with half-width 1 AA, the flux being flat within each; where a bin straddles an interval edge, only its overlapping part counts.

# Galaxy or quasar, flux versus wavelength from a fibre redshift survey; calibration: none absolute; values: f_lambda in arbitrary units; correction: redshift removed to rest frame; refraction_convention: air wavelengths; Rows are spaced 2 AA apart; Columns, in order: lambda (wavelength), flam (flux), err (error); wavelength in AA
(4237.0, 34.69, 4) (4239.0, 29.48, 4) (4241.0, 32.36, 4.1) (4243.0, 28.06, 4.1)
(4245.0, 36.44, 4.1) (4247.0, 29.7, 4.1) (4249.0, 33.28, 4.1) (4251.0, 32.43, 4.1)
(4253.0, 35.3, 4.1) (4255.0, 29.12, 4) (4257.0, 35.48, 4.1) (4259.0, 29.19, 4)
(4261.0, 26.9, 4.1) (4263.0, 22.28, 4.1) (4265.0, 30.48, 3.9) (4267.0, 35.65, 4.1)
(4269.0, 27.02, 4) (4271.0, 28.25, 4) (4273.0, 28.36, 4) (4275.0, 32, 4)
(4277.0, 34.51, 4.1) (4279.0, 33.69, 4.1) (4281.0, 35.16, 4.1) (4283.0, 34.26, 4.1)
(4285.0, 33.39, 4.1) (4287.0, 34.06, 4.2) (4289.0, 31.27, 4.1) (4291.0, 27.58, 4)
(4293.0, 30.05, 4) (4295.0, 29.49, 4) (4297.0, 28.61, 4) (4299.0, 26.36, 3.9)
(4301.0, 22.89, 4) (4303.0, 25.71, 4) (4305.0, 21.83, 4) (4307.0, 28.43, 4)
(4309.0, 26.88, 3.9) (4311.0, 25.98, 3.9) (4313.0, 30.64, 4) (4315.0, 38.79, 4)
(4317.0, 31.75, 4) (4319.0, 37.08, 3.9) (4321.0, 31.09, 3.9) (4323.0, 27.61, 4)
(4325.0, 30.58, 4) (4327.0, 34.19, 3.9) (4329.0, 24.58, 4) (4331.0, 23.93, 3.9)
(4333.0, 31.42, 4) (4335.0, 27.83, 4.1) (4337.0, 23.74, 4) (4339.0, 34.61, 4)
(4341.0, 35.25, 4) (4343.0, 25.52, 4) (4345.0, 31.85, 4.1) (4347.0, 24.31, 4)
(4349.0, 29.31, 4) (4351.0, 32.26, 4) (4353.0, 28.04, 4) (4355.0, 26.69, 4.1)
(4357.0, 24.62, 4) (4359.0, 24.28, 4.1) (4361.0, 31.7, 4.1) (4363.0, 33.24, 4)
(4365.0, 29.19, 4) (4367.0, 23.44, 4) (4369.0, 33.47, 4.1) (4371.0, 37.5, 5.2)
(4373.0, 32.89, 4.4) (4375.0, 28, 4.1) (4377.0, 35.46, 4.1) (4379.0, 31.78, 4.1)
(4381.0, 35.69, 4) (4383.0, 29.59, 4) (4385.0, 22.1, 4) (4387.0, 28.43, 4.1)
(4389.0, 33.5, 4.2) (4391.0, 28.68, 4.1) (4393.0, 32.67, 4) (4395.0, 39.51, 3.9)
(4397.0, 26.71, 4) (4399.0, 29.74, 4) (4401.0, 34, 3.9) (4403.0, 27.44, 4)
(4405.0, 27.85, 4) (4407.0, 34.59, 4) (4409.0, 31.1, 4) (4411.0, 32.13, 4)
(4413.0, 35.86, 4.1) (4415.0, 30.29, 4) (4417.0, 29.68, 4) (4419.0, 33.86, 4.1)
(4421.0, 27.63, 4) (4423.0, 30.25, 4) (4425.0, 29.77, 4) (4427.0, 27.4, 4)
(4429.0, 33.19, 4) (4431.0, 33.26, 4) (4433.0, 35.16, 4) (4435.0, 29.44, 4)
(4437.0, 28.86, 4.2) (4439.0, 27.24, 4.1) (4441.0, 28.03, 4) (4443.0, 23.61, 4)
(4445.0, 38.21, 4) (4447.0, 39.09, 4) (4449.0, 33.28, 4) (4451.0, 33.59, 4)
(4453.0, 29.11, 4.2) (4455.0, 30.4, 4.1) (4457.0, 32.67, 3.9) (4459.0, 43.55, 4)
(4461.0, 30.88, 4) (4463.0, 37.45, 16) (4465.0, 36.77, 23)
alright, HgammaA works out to 2.1 AA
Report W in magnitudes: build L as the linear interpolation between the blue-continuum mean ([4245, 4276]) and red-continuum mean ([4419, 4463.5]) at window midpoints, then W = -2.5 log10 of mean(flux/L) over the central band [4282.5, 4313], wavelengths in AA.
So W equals 0.088 mag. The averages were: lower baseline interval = 30.6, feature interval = 28.4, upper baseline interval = 31.9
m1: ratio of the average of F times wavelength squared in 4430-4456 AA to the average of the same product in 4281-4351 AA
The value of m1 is 1.1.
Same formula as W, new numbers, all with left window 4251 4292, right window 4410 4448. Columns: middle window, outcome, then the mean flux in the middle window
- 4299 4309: 0.24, 25.1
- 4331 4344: 0.07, 29.3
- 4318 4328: -0.03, 32.1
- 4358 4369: 0.09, 28.8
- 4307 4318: 0.02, 30.6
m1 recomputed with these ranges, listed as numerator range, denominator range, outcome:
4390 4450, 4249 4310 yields 1.12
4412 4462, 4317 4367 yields 1.14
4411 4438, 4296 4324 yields 1.14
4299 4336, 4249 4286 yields 0.94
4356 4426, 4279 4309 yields 1.10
